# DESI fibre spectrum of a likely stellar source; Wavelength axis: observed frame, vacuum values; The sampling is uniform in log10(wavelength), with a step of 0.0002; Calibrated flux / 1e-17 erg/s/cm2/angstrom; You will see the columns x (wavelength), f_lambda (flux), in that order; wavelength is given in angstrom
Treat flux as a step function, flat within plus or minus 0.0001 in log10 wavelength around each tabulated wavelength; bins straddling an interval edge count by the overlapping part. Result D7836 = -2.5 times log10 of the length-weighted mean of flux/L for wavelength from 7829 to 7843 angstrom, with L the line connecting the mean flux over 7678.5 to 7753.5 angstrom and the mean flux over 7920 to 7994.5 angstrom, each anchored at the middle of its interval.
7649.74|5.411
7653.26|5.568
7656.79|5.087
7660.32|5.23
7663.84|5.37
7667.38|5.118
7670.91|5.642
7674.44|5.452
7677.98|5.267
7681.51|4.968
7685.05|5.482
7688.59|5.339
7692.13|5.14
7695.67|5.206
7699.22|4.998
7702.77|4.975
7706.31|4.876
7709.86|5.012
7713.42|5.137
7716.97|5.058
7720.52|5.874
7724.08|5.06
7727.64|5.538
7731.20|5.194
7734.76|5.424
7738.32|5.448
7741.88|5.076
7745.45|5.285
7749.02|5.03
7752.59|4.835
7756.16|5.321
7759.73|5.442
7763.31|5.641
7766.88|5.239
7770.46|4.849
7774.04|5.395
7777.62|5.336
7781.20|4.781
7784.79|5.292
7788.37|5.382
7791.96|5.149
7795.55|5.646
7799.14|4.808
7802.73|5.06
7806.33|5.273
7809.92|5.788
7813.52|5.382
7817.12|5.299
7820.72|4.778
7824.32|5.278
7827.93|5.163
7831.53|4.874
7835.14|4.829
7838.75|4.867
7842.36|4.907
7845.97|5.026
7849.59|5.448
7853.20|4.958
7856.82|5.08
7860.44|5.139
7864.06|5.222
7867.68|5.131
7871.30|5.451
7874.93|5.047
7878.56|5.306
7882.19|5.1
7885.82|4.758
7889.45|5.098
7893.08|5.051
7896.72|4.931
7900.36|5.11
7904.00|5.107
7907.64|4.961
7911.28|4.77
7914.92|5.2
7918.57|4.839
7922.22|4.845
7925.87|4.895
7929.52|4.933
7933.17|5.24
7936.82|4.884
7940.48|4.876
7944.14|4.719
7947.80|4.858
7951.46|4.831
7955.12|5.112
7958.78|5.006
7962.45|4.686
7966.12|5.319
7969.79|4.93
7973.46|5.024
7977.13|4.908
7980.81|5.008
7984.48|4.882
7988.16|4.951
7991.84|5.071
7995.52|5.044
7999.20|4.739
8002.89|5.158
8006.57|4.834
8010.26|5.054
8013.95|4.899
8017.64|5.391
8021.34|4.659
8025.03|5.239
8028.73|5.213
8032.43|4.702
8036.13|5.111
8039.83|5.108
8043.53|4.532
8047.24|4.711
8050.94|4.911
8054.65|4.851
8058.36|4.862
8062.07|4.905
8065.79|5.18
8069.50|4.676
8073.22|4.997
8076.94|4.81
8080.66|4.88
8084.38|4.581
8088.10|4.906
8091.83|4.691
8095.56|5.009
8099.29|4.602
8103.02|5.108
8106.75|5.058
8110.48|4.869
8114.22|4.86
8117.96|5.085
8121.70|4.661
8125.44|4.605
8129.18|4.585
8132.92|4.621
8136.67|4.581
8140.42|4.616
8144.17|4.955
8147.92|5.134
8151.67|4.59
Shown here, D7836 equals 0.041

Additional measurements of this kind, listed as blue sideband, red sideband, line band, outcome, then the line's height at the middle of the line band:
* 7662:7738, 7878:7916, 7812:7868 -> 0.00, 5.09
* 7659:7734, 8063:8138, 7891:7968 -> 0.01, 5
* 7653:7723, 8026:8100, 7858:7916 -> -0.01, 5.04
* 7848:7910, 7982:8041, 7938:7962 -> 0.04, 5.05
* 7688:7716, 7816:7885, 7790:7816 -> -0.04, 5.09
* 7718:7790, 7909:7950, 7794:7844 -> 0.00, 5.14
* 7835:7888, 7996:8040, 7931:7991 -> 0.02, 5.04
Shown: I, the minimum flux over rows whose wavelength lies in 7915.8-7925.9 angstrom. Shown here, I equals 4.839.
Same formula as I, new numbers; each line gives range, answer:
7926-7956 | 4.719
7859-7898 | 4.758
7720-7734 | 5.06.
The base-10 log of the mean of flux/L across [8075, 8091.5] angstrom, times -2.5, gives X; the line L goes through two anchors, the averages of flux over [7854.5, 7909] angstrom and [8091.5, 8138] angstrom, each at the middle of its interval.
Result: 0.012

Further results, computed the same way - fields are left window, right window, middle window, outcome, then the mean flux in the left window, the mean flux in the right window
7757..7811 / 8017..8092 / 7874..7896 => 0.016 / 5.27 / 4.9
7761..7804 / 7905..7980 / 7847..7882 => -0.023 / 5.22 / 4.94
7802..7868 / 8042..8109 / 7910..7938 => 0.016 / 5.13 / 4.85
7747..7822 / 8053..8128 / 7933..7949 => 0.034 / 5.23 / 4.86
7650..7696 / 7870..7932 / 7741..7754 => 0.032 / 5.3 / 5.02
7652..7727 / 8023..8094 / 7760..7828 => -0.023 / 5.23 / 4.89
